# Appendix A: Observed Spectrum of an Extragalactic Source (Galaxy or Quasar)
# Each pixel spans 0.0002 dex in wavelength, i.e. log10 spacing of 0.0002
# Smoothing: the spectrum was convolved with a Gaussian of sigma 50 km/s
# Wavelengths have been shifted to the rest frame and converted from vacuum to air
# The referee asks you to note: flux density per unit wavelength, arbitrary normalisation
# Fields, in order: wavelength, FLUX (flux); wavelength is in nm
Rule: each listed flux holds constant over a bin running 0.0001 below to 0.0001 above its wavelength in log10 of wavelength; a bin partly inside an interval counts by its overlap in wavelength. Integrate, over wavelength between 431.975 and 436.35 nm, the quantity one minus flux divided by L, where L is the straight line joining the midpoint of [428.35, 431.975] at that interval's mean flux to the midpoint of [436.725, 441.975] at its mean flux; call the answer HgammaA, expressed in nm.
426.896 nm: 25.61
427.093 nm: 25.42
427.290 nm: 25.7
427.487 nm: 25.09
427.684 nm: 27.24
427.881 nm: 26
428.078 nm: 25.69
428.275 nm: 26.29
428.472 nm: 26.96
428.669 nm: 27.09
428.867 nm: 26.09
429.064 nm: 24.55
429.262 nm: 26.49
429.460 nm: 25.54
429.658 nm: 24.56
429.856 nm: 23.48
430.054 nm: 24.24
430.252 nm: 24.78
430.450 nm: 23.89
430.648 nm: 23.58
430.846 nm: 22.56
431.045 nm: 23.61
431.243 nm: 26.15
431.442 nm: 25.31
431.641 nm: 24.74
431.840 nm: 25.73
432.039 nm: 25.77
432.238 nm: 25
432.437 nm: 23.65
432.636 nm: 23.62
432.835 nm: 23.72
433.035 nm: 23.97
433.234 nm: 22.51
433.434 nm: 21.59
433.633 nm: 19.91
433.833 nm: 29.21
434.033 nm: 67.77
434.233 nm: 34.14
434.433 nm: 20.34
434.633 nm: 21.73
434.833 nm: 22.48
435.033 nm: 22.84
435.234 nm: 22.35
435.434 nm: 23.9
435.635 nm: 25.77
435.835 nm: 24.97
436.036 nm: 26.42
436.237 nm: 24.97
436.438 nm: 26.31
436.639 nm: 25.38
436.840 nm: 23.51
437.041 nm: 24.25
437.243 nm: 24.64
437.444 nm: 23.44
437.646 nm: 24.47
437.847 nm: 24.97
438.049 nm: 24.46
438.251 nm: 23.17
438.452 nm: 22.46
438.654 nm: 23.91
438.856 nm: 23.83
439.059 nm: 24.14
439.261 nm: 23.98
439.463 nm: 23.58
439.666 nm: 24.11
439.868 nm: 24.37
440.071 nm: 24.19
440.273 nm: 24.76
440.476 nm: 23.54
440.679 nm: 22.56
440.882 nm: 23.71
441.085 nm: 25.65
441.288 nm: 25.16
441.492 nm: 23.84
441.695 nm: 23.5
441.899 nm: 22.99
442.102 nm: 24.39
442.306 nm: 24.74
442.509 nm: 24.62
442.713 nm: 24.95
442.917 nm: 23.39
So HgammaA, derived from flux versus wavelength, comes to -0.30 nm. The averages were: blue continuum 25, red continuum 24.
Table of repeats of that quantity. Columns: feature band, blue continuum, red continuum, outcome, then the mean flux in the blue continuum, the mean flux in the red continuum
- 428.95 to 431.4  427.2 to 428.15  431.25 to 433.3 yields 0.07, 25.9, 24.5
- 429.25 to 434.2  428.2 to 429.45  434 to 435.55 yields 0.15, 26.2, 27.7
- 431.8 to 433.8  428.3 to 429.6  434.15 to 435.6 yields 0.08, 26.1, 23.9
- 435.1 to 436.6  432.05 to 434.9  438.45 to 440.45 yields 0.05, 27.1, 24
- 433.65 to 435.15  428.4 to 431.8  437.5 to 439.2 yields -0.37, 24.9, 23.9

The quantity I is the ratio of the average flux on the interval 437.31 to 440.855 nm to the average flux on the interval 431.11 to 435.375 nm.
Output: 0.9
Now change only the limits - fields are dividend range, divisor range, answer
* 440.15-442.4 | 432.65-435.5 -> 0.90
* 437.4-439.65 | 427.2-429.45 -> 0.92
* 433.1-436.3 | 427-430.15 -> 1.05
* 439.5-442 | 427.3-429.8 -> 0.93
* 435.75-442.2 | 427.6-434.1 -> 0.94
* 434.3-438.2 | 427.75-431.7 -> 0.96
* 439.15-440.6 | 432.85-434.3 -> 0.78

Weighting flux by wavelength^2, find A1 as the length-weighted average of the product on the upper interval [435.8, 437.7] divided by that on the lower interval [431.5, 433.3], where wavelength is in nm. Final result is 1.04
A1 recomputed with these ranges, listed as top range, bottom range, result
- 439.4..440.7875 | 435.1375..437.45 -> 0.98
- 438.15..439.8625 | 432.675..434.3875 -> 0.81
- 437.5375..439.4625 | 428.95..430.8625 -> 1.02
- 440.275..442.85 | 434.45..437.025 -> 1.03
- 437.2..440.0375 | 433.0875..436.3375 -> 0.91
